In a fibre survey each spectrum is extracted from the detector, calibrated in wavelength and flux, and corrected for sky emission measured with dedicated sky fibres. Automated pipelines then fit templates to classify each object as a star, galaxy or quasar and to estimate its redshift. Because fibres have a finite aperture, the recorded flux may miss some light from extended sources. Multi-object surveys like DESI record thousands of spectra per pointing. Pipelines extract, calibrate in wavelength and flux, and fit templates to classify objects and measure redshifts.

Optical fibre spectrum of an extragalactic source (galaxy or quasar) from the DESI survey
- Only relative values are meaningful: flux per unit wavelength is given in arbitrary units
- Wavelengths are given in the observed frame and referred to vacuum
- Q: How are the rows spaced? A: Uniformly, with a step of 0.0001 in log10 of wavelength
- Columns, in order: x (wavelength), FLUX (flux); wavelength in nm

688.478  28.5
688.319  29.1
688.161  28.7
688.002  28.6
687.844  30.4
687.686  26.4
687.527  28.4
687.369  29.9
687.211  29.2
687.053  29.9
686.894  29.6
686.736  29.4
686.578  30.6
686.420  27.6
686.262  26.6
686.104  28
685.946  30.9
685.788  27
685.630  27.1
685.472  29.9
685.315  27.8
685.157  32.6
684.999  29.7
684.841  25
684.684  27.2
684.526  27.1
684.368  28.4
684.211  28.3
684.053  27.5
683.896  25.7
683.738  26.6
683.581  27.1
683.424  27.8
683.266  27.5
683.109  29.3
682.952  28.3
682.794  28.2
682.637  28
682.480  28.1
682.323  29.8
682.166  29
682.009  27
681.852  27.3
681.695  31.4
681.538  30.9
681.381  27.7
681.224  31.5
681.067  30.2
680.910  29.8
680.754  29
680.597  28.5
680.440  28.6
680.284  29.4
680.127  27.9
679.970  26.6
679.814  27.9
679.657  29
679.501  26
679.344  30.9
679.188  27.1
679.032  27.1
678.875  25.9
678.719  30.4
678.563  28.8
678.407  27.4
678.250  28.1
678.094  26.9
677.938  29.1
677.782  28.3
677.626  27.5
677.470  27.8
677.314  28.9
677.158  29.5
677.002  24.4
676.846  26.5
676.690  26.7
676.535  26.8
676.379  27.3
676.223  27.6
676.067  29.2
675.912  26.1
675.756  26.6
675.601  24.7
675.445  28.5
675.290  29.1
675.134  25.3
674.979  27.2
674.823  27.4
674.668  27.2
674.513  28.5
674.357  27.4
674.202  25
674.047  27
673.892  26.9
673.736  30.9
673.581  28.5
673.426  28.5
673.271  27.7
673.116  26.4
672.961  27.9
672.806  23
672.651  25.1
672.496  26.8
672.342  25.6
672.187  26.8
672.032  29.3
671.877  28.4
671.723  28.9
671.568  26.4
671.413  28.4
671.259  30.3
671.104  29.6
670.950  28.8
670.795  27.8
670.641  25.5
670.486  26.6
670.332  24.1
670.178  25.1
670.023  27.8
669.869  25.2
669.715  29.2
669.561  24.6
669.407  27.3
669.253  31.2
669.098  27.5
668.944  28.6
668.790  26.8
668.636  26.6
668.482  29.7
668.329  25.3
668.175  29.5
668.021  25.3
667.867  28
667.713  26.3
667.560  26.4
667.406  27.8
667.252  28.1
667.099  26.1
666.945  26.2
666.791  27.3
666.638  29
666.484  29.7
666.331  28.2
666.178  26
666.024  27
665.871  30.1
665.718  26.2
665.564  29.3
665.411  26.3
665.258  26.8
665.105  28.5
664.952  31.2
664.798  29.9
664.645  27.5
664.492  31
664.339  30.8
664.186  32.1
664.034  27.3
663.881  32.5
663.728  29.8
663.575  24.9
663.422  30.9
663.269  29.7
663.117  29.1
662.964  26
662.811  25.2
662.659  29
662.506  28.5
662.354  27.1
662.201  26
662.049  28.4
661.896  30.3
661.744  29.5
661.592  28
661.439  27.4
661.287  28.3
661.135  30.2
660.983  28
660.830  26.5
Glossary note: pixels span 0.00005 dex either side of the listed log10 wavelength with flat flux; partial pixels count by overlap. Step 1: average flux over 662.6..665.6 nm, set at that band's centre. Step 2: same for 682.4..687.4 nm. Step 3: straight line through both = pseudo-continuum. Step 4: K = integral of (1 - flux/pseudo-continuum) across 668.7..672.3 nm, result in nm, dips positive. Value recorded 0.14 nm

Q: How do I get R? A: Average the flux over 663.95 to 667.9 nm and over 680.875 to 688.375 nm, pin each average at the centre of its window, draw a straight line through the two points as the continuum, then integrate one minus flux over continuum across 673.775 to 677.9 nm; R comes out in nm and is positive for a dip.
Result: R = 0.17 nm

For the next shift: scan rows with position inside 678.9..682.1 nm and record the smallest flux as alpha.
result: 26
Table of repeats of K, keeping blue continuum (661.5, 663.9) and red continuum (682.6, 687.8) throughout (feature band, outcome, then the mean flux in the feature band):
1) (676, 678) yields 0.046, 27.6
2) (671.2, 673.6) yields 0.083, 27.3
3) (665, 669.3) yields 0.103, 27.6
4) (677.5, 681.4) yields -0.014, 28.4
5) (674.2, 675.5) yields 0.041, 27.4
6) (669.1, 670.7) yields 0.090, 26.7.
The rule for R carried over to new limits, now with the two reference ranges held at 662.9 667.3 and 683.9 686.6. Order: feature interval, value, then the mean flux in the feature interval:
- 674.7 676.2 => 0.06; 27.1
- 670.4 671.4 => 0.01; 28.1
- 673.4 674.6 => 0.02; 27.8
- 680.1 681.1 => -0.03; 29.1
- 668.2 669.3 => 0.02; 27.9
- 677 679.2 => 0.03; 28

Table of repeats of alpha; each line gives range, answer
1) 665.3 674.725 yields 23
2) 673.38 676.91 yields 24.7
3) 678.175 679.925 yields 25.9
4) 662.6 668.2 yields 24.9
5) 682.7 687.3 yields 25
